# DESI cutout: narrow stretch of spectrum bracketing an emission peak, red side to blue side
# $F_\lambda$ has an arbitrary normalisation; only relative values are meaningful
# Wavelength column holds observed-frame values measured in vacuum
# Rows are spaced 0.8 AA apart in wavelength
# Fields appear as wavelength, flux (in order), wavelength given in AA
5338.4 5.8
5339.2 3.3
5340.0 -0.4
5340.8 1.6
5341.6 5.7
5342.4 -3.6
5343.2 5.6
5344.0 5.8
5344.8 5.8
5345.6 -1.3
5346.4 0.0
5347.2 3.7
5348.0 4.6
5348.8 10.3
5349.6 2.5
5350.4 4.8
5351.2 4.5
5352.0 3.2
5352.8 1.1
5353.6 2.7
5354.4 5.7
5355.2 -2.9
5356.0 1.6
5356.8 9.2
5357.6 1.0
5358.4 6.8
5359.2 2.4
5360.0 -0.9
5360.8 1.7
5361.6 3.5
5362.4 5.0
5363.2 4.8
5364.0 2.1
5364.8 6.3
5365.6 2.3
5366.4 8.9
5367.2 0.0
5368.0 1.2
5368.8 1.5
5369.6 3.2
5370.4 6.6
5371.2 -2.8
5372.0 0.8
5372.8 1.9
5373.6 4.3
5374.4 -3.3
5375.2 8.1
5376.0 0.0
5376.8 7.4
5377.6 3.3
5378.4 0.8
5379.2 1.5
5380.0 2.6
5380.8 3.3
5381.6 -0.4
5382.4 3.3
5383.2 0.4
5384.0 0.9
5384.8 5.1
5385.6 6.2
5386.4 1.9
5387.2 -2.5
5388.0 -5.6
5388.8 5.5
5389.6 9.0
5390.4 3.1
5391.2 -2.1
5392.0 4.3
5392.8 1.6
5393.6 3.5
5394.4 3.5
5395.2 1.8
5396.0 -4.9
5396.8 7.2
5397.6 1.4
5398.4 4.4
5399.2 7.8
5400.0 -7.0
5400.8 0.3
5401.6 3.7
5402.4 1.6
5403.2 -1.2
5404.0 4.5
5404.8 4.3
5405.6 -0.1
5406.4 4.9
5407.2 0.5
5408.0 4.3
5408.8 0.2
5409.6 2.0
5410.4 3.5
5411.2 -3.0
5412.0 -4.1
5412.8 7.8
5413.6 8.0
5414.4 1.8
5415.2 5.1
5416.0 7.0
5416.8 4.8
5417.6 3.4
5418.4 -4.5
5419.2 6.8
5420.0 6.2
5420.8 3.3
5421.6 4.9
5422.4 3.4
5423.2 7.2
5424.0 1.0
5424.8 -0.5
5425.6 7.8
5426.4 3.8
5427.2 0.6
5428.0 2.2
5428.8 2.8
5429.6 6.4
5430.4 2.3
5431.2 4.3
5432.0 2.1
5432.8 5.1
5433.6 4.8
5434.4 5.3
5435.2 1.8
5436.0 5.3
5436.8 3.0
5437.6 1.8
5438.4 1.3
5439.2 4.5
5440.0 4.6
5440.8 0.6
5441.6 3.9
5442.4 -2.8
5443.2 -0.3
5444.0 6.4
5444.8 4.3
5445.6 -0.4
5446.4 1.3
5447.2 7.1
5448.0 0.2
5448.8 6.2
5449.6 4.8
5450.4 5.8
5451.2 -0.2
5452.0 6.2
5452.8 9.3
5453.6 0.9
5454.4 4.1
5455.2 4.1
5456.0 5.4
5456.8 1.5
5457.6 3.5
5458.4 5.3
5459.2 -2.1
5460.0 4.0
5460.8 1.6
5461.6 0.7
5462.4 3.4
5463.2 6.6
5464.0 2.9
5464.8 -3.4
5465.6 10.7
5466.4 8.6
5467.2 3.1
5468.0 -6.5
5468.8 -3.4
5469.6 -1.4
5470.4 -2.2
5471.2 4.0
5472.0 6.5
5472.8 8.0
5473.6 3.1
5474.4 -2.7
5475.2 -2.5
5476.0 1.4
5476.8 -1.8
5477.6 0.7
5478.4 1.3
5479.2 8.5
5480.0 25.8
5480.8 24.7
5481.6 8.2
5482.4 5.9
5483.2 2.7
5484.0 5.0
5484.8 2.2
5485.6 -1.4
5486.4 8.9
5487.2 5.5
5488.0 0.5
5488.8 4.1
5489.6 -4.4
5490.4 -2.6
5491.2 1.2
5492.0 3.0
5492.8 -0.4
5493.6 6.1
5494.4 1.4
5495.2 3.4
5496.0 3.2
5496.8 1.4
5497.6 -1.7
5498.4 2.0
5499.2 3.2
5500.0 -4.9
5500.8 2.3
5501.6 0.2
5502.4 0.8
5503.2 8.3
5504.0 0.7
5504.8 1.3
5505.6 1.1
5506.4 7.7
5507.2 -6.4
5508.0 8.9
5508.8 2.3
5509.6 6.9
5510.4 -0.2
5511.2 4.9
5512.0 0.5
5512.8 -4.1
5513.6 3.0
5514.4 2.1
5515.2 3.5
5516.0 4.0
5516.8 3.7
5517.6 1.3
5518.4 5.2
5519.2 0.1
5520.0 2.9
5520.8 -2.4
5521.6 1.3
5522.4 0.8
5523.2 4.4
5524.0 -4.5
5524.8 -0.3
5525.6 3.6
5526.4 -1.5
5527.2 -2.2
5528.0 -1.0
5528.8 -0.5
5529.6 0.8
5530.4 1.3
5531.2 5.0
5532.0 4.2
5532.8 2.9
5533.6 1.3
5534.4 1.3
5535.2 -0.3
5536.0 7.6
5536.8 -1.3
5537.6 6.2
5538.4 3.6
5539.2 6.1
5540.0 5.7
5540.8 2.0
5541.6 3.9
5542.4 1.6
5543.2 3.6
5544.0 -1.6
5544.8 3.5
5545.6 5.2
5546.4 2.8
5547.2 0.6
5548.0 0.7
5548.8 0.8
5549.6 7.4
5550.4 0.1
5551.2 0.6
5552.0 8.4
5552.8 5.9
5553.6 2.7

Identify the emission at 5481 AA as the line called H-beta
